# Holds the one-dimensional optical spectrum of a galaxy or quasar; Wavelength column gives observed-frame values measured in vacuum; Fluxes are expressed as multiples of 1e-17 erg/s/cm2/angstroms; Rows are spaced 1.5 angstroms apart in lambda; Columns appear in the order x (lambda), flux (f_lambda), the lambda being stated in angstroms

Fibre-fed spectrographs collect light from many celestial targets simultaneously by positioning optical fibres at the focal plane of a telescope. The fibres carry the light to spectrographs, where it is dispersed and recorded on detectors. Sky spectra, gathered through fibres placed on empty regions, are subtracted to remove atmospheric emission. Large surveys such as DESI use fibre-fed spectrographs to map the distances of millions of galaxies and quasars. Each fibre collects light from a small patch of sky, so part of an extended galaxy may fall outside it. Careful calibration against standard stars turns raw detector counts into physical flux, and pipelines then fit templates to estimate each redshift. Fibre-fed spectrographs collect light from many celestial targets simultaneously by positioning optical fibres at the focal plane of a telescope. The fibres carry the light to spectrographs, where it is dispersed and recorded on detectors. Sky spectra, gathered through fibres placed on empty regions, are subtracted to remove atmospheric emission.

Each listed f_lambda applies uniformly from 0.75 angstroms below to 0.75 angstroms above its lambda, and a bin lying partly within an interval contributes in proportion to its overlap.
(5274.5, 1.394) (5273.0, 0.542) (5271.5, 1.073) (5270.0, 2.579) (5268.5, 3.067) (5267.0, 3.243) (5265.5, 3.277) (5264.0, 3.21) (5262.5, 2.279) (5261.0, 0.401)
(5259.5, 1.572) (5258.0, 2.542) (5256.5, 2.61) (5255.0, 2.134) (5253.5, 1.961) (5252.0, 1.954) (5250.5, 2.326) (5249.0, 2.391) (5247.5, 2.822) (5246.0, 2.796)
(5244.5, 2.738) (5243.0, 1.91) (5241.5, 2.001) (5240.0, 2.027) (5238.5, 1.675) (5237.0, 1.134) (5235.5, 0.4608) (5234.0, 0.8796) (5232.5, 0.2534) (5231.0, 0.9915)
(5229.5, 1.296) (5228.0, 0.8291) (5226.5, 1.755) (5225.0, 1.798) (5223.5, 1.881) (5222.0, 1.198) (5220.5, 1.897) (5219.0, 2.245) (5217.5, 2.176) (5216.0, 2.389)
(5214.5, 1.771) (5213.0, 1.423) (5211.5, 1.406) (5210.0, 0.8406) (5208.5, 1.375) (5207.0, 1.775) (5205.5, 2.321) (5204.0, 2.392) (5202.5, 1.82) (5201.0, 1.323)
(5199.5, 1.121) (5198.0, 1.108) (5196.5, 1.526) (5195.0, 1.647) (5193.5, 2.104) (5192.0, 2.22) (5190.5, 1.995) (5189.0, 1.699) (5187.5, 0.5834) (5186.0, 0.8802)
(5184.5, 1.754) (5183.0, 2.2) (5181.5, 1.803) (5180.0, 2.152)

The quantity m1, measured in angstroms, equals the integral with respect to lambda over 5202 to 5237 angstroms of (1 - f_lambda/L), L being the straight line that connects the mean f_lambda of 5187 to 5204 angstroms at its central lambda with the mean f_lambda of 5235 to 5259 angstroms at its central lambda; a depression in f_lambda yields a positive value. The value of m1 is 5.7 angstroms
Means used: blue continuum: 1.61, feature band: 1.52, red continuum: 2.1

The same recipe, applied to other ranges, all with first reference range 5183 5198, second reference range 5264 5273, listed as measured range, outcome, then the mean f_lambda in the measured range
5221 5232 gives 3.50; 1.38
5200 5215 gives 1.38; 1.63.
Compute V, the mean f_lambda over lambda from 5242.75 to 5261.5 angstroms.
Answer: 2.2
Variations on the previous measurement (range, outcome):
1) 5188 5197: 1.84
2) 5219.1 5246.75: 1.55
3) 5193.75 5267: 1.8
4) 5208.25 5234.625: 1.47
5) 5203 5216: 1.71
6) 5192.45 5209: 1.7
